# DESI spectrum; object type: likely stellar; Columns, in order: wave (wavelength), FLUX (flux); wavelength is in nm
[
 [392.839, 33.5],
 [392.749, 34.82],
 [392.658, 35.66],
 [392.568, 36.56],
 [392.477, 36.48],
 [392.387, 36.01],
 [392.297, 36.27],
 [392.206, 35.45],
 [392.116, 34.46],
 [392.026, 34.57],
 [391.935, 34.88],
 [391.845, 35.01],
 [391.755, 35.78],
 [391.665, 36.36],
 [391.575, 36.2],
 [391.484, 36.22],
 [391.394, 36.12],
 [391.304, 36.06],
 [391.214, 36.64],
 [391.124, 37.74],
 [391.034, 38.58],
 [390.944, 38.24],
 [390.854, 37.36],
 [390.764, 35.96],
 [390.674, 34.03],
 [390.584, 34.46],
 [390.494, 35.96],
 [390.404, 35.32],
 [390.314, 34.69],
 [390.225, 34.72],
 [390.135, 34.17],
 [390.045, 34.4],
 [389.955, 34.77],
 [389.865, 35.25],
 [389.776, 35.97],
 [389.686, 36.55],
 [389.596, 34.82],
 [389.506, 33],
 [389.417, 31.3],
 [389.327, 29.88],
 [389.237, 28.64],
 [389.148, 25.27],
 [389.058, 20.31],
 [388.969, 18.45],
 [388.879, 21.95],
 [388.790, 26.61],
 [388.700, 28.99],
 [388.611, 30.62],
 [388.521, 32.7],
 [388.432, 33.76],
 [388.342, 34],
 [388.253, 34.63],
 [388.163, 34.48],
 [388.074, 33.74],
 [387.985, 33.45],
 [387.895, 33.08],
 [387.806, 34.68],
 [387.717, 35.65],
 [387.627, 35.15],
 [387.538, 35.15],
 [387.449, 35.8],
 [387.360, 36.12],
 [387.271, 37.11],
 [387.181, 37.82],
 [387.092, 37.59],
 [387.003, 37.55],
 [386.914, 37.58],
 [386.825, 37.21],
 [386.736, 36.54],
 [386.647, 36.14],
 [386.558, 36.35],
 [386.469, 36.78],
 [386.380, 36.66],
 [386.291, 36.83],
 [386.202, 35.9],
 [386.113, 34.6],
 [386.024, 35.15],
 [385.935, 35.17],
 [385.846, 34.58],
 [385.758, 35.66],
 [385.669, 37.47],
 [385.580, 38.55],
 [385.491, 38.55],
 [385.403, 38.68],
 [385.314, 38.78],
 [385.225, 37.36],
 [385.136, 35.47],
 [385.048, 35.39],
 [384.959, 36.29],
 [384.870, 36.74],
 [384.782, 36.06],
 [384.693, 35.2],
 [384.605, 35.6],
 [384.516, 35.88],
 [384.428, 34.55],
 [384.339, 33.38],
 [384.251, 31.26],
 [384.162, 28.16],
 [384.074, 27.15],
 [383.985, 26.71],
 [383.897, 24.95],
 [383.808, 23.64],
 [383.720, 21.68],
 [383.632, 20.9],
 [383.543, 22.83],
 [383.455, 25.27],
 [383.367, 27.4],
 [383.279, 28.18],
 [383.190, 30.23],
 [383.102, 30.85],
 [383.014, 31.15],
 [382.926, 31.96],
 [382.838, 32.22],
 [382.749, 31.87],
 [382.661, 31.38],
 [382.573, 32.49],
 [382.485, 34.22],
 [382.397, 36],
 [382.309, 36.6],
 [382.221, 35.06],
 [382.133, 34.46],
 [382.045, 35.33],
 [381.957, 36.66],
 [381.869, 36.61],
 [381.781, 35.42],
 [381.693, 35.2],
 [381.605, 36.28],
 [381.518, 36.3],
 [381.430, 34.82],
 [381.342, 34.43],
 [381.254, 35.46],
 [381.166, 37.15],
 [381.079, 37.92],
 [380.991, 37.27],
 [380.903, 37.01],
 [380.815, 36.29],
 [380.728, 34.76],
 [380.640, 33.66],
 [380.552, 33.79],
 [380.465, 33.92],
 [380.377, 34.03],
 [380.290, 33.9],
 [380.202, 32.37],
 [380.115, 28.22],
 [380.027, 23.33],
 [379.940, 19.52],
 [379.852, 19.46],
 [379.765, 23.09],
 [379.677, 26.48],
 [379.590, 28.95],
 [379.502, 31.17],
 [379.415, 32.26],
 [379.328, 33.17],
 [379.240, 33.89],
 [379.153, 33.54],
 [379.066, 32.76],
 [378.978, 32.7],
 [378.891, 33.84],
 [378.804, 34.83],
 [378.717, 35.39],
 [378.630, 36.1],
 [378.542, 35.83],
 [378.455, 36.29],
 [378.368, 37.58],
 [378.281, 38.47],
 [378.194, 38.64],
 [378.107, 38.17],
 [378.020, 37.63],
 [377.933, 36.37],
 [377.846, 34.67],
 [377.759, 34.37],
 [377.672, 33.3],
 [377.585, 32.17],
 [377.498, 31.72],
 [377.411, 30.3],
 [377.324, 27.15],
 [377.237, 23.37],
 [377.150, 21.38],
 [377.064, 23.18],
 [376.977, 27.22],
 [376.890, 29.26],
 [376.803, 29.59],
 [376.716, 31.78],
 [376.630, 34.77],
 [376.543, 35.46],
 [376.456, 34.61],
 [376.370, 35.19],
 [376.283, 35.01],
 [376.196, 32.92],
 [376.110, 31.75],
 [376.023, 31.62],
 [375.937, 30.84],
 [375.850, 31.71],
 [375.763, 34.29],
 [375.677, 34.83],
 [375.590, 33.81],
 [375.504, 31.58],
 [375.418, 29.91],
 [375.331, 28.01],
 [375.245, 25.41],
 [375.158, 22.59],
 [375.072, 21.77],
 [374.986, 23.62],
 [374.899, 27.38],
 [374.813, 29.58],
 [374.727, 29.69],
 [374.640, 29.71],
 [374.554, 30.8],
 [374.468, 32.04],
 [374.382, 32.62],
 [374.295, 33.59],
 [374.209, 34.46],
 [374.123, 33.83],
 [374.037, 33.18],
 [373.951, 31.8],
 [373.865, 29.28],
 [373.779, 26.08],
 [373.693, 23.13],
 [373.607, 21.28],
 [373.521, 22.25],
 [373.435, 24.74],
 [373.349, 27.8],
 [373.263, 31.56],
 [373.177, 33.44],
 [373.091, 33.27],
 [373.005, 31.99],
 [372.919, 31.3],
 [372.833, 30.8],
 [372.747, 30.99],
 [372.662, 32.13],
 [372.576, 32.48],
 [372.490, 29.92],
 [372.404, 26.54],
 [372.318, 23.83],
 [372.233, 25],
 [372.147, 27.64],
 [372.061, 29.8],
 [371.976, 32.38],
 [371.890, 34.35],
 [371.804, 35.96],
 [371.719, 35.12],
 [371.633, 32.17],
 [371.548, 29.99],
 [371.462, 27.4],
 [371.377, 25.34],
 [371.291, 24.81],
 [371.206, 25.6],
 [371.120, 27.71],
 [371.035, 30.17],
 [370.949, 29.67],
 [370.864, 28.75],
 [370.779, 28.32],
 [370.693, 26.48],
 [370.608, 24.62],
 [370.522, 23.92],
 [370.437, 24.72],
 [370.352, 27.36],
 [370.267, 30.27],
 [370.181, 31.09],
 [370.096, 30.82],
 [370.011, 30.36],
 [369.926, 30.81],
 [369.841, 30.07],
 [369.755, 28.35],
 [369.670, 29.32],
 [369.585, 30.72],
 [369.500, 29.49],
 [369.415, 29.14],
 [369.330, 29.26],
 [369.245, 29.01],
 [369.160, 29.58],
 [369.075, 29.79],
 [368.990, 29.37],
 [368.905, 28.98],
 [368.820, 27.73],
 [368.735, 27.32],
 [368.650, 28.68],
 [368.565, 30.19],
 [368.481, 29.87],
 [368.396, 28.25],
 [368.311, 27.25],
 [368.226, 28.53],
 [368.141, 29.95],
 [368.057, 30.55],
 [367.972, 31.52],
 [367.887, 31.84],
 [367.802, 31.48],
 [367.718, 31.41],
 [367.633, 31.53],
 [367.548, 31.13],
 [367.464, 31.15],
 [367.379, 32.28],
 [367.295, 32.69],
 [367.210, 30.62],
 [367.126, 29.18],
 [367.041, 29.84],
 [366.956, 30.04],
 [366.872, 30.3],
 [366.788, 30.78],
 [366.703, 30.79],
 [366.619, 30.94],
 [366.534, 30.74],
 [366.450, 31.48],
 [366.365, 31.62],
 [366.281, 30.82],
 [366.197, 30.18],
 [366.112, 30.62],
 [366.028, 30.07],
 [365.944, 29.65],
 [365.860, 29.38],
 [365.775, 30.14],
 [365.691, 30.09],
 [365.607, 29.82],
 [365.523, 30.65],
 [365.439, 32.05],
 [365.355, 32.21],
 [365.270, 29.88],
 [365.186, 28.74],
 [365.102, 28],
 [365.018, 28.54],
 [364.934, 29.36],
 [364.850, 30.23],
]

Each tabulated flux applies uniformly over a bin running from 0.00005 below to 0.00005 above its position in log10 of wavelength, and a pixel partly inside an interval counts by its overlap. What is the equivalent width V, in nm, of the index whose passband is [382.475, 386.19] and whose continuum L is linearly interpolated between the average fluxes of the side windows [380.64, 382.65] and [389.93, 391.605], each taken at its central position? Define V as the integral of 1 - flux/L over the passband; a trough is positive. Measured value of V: 0.36 nm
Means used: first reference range 35.6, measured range 32.2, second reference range 35.9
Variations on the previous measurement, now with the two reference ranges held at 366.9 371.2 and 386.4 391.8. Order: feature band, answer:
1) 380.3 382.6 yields -0.22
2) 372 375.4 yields 0.18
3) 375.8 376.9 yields -0.06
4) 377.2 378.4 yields -0.09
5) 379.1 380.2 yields 0.13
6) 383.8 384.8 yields 0.05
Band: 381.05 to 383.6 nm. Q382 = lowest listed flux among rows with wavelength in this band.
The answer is 22.83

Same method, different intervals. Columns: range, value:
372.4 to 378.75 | 21.28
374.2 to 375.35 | 21.77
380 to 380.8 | 23.33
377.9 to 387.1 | 19.46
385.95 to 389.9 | 18.45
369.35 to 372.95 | 23.83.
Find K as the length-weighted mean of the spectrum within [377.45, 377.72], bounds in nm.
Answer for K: 32.4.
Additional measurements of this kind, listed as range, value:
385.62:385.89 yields 36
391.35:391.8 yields 36.1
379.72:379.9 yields 21.2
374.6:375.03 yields 27.9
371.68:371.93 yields 35.2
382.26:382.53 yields 35.6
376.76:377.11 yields 27.3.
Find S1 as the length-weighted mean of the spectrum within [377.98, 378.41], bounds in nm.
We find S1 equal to 38.1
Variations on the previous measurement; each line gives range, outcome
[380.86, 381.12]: 37.3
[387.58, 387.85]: 35.1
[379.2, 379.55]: 32.5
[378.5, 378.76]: 35.7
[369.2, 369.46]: 29.2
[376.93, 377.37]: 24.5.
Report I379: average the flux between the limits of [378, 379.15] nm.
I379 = 35.9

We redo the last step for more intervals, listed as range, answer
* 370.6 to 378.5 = 30.4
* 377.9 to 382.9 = 33.7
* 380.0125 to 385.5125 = 33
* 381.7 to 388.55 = 33.8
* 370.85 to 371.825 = 29.3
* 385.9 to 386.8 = 36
